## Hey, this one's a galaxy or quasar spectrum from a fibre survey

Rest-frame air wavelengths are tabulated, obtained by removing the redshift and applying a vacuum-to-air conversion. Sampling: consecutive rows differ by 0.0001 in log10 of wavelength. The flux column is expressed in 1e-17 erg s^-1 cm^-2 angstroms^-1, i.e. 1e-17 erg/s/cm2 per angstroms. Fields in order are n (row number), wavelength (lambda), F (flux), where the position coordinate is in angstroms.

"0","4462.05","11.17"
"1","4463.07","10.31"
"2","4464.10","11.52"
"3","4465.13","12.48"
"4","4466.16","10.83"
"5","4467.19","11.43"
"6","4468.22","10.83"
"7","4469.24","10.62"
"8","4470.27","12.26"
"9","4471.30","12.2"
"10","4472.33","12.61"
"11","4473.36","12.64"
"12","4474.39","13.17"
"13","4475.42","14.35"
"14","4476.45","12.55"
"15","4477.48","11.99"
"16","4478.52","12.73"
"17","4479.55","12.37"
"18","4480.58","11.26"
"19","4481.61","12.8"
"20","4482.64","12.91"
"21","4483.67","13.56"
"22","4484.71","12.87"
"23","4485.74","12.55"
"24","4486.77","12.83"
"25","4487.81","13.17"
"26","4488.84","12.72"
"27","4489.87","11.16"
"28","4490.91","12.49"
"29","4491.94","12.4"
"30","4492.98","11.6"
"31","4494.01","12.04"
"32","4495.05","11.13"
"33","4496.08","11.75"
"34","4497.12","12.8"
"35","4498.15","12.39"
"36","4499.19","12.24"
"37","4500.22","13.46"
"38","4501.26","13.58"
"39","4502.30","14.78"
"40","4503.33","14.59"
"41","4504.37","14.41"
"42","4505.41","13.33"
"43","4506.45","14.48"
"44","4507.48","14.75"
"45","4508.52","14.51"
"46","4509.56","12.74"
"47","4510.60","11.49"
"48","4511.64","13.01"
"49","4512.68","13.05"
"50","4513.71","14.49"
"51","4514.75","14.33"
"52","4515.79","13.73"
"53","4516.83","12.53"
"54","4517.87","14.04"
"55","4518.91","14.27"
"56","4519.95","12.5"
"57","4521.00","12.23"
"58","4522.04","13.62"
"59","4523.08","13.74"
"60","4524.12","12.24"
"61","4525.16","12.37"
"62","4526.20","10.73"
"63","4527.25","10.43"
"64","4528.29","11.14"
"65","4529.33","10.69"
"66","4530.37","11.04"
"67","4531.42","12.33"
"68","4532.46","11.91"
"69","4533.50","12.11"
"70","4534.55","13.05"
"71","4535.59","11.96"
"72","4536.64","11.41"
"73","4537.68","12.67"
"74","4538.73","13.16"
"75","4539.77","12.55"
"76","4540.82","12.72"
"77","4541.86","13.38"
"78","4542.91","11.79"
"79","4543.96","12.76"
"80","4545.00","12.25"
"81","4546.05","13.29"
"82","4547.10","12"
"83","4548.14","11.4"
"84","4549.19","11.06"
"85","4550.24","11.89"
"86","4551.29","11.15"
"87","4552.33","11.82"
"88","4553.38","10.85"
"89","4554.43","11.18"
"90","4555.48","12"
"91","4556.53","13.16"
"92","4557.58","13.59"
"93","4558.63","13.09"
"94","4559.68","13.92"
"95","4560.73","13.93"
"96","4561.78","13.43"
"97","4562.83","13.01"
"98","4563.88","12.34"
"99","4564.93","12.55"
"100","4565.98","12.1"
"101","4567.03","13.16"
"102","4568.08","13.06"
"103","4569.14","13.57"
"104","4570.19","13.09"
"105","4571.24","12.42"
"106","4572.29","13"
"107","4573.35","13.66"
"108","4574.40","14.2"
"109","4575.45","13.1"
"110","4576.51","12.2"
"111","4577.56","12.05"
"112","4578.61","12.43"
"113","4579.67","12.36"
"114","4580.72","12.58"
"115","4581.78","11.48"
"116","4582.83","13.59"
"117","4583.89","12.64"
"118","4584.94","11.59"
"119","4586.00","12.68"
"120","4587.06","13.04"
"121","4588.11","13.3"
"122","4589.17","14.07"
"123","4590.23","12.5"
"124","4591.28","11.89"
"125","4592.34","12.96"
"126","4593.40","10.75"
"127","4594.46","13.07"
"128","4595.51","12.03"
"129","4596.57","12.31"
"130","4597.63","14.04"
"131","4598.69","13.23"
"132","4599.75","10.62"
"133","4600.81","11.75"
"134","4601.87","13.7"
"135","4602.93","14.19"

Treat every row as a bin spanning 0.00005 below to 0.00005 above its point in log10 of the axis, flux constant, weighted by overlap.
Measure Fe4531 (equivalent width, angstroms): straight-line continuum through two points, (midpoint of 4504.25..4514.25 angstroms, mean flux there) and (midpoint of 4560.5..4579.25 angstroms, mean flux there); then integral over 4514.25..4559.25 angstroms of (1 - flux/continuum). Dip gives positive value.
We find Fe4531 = 3.3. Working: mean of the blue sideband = 13.6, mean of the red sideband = 12.9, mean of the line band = 12.3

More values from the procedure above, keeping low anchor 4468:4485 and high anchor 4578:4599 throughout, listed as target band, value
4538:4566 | 0.2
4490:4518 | -1.4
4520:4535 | 0.7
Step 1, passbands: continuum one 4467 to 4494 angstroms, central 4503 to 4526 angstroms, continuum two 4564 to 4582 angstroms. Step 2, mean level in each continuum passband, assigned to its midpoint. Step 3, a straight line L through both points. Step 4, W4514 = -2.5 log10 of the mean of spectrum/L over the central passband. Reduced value -0.07 mag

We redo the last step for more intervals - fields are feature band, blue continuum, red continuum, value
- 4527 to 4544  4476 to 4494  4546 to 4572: 0.04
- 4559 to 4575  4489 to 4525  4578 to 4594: -0.04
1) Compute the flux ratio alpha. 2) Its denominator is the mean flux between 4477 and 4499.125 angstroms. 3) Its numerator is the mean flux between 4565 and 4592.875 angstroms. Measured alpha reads 1.0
